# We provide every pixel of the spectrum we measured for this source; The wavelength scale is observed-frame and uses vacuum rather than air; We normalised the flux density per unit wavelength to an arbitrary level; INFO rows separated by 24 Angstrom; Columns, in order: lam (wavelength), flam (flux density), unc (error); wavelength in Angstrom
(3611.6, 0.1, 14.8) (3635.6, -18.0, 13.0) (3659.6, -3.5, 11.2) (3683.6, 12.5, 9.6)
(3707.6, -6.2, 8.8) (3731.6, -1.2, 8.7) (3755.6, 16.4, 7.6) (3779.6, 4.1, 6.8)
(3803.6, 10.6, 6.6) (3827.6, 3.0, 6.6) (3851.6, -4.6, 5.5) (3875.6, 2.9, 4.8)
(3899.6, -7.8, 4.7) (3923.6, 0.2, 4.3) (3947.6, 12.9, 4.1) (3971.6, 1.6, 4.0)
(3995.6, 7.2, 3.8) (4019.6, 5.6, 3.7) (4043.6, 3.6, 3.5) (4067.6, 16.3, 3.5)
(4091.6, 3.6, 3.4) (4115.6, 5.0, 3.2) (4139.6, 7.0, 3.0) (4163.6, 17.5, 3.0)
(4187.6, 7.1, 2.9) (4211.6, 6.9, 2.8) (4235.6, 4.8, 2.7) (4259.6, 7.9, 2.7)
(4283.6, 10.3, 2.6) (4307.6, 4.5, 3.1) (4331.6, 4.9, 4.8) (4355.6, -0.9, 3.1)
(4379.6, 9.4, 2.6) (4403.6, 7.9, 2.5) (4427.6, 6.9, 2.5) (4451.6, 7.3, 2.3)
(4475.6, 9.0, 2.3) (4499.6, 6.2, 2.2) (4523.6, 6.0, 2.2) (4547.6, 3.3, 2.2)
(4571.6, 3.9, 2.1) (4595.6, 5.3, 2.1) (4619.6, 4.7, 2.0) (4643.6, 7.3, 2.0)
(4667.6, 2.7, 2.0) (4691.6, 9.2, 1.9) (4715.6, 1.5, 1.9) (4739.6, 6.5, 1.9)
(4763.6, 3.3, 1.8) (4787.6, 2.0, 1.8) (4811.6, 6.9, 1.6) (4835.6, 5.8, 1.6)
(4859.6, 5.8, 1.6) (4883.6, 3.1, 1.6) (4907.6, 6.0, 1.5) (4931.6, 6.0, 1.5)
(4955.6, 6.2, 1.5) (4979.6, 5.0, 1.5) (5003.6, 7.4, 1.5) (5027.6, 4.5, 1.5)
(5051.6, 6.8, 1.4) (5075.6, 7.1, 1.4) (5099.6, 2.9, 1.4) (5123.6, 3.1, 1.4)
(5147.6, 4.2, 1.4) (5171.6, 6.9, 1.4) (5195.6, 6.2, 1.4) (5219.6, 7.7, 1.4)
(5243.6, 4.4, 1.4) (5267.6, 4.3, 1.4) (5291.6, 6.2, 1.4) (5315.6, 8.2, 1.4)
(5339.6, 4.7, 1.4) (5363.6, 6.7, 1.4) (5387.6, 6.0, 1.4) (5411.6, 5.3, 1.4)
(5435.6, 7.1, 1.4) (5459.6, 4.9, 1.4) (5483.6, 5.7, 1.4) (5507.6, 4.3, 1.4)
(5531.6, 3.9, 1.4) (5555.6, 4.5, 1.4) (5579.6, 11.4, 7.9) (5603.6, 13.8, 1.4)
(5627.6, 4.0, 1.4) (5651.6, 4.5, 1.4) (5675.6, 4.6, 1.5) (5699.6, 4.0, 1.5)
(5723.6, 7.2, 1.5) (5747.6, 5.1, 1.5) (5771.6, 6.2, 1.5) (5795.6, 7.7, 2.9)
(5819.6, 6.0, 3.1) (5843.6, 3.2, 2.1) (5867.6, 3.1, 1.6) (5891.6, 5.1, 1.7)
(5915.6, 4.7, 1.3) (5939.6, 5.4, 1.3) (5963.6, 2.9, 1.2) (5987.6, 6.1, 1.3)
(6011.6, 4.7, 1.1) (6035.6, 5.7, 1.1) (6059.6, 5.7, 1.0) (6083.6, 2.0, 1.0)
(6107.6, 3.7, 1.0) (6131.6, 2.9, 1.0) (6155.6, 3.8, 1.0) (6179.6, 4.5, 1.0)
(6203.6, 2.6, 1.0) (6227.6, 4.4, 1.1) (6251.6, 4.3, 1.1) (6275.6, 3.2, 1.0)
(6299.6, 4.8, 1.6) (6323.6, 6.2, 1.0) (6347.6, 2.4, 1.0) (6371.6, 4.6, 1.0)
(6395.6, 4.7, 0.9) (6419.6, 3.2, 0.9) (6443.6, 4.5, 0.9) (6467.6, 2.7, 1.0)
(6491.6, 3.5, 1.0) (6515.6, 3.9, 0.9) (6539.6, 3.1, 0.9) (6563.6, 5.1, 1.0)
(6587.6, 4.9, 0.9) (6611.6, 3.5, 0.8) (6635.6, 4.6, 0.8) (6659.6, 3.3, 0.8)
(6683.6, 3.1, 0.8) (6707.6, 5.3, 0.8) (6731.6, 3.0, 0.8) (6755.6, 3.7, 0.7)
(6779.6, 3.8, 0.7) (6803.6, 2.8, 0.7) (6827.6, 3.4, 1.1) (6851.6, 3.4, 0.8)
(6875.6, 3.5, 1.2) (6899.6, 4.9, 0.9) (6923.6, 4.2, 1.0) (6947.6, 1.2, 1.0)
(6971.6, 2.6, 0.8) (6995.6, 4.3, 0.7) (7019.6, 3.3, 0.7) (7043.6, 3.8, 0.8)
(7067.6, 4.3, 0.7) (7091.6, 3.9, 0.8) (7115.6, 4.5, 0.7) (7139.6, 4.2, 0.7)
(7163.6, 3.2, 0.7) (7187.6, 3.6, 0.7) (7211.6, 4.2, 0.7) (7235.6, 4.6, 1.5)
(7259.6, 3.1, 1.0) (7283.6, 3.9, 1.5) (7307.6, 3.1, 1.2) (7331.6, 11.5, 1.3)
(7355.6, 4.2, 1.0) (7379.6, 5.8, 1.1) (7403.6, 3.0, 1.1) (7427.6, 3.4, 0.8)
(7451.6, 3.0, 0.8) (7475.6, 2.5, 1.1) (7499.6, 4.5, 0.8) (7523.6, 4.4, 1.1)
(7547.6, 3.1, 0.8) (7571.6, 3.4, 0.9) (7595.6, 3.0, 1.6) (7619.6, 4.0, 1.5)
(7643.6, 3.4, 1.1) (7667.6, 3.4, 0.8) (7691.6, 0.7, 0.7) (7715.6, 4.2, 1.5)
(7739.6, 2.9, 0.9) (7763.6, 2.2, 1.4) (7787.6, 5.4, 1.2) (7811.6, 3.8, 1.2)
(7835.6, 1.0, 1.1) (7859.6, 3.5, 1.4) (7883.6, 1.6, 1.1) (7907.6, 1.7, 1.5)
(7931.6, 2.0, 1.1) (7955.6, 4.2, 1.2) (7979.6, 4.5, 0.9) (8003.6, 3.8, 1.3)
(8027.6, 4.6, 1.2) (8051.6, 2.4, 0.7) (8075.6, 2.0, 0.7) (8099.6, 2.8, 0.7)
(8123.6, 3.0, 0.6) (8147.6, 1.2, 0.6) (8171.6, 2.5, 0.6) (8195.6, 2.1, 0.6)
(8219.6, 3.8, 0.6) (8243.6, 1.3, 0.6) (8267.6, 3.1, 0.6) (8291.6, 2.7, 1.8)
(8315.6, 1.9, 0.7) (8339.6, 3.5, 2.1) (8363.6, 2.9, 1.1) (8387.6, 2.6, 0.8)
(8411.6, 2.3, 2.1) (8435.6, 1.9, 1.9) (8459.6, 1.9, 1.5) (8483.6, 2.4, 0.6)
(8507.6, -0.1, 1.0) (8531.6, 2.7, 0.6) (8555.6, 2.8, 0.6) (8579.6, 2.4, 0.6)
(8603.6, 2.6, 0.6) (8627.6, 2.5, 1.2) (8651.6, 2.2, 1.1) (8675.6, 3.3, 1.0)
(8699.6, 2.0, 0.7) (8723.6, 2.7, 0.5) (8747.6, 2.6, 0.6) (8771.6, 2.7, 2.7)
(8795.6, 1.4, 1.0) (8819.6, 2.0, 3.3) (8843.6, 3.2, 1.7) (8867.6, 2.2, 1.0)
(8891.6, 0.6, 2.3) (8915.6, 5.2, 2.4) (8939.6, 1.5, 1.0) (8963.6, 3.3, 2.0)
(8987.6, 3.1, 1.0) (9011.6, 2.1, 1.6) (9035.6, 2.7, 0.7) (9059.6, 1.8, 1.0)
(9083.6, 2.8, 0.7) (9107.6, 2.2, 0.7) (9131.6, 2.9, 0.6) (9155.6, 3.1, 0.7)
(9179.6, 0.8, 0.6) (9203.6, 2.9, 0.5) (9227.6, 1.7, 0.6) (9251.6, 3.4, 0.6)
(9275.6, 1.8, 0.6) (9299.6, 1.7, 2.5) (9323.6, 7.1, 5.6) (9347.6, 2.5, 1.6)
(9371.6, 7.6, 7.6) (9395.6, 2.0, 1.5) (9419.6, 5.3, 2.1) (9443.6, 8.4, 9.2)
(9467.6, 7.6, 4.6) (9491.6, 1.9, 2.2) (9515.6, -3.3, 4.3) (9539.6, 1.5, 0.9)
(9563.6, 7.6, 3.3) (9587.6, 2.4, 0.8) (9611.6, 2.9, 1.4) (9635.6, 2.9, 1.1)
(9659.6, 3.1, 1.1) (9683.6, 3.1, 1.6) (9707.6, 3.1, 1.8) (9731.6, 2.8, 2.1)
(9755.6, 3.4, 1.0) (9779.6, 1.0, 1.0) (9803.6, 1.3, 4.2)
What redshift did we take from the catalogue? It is 0.118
